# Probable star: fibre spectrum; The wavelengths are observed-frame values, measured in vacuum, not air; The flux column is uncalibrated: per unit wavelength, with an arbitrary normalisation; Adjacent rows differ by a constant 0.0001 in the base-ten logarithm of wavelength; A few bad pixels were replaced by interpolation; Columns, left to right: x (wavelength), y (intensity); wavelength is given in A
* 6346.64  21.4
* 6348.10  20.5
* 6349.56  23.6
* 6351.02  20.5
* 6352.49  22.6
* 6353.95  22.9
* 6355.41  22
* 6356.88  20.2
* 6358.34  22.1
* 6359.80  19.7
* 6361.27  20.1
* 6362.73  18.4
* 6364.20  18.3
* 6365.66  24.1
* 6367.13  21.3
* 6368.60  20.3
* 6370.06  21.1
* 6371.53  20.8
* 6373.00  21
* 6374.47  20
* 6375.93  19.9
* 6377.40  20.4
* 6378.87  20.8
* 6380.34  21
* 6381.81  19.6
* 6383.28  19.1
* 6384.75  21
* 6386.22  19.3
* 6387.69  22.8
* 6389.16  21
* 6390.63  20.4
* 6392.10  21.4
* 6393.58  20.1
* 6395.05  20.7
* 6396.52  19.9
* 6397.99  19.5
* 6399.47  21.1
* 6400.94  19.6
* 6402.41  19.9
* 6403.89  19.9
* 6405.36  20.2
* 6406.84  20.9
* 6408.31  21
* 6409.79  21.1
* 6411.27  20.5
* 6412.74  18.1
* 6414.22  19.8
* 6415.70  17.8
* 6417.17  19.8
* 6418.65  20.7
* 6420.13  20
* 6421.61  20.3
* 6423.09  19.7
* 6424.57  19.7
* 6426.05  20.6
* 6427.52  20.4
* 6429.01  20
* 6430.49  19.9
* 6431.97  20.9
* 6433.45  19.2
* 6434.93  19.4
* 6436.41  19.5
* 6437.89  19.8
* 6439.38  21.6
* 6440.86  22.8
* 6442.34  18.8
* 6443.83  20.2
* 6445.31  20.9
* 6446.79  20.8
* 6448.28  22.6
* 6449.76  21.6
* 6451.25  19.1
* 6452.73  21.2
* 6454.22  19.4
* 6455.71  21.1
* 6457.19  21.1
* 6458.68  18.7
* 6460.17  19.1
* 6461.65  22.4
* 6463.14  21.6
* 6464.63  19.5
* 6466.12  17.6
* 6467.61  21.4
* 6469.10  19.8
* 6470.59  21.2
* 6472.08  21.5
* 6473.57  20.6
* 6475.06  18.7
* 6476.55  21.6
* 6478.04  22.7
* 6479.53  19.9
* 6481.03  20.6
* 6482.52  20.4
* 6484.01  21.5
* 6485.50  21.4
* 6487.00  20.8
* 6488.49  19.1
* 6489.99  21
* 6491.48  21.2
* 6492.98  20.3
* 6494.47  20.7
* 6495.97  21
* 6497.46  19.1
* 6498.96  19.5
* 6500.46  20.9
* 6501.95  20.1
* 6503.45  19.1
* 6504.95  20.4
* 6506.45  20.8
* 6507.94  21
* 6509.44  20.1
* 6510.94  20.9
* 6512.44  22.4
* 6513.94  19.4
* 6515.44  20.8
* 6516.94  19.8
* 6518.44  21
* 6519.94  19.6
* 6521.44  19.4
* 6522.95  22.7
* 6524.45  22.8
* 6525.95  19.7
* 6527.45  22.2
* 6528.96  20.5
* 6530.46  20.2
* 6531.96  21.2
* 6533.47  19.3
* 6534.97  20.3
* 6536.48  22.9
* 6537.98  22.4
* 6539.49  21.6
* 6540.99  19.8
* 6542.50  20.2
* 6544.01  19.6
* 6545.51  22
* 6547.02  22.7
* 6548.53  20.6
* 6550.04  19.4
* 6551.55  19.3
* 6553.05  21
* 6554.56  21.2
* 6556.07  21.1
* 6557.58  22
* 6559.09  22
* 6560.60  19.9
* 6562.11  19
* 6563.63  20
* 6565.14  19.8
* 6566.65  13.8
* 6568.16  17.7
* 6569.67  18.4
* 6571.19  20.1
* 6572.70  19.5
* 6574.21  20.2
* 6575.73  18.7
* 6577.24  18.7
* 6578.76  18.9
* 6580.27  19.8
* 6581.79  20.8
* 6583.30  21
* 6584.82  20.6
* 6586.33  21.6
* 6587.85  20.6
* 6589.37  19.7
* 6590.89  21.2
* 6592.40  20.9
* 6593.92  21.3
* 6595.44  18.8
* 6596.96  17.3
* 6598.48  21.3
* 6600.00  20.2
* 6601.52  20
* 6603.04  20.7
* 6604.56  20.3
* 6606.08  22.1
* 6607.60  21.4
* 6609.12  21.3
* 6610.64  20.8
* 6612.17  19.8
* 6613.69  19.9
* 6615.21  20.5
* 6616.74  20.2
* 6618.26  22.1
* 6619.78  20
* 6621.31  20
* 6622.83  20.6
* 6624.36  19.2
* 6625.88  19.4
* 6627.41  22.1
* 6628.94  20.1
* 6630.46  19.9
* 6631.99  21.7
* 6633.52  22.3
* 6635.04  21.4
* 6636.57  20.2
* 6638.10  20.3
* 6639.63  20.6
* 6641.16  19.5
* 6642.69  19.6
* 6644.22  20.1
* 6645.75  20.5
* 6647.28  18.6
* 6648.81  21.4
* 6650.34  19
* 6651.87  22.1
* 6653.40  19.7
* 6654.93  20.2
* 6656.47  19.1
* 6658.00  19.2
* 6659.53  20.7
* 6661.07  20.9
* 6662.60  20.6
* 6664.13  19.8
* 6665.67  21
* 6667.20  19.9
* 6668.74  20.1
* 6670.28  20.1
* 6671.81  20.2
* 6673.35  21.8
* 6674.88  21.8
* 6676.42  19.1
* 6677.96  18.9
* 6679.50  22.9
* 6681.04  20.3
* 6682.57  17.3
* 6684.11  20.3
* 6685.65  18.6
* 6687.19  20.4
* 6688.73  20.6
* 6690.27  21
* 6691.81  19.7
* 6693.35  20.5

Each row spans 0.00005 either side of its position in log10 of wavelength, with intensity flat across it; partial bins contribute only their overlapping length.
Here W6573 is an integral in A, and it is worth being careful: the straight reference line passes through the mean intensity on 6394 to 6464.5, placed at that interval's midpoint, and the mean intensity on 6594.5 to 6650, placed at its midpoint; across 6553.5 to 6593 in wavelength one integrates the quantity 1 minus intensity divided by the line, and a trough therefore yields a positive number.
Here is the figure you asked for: 0.9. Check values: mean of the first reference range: 20.3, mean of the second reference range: 20.4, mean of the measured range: 19.9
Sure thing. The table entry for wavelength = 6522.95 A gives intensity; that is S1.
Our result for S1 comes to 22.7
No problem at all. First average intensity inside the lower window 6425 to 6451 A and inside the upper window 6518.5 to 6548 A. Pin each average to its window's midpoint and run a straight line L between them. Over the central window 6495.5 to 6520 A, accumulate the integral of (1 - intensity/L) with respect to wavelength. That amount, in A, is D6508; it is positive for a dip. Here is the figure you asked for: 0.6 A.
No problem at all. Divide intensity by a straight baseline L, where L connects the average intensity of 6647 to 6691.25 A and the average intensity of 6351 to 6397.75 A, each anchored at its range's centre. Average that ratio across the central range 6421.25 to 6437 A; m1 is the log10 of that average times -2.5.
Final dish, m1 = 0.03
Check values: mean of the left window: 20.7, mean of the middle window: 20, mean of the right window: 20.2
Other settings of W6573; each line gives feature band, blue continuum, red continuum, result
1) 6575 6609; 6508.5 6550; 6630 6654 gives 0.6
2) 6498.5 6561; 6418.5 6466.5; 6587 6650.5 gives -1.2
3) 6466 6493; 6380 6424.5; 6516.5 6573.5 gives -0.5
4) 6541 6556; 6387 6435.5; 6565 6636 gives -0.4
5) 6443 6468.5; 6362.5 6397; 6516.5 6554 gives 0.3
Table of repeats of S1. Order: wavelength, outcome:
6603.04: 20.7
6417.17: 19.8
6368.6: 20.3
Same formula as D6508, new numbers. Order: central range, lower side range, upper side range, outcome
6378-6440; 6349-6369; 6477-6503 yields 2.2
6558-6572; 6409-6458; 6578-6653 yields 0.9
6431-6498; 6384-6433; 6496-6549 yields -0.2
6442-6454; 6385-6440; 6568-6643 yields -0.3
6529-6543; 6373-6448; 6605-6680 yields -0.3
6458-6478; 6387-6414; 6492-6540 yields 0.2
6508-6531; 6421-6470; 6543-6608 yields -0.7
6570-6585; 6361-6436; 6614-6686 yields 0.4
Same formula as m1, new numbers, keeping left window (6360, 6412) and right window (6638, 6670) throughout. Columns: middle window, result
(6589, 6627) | -0.01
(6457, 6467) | 0.02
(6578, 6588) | -0.01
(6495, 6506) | 0.02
